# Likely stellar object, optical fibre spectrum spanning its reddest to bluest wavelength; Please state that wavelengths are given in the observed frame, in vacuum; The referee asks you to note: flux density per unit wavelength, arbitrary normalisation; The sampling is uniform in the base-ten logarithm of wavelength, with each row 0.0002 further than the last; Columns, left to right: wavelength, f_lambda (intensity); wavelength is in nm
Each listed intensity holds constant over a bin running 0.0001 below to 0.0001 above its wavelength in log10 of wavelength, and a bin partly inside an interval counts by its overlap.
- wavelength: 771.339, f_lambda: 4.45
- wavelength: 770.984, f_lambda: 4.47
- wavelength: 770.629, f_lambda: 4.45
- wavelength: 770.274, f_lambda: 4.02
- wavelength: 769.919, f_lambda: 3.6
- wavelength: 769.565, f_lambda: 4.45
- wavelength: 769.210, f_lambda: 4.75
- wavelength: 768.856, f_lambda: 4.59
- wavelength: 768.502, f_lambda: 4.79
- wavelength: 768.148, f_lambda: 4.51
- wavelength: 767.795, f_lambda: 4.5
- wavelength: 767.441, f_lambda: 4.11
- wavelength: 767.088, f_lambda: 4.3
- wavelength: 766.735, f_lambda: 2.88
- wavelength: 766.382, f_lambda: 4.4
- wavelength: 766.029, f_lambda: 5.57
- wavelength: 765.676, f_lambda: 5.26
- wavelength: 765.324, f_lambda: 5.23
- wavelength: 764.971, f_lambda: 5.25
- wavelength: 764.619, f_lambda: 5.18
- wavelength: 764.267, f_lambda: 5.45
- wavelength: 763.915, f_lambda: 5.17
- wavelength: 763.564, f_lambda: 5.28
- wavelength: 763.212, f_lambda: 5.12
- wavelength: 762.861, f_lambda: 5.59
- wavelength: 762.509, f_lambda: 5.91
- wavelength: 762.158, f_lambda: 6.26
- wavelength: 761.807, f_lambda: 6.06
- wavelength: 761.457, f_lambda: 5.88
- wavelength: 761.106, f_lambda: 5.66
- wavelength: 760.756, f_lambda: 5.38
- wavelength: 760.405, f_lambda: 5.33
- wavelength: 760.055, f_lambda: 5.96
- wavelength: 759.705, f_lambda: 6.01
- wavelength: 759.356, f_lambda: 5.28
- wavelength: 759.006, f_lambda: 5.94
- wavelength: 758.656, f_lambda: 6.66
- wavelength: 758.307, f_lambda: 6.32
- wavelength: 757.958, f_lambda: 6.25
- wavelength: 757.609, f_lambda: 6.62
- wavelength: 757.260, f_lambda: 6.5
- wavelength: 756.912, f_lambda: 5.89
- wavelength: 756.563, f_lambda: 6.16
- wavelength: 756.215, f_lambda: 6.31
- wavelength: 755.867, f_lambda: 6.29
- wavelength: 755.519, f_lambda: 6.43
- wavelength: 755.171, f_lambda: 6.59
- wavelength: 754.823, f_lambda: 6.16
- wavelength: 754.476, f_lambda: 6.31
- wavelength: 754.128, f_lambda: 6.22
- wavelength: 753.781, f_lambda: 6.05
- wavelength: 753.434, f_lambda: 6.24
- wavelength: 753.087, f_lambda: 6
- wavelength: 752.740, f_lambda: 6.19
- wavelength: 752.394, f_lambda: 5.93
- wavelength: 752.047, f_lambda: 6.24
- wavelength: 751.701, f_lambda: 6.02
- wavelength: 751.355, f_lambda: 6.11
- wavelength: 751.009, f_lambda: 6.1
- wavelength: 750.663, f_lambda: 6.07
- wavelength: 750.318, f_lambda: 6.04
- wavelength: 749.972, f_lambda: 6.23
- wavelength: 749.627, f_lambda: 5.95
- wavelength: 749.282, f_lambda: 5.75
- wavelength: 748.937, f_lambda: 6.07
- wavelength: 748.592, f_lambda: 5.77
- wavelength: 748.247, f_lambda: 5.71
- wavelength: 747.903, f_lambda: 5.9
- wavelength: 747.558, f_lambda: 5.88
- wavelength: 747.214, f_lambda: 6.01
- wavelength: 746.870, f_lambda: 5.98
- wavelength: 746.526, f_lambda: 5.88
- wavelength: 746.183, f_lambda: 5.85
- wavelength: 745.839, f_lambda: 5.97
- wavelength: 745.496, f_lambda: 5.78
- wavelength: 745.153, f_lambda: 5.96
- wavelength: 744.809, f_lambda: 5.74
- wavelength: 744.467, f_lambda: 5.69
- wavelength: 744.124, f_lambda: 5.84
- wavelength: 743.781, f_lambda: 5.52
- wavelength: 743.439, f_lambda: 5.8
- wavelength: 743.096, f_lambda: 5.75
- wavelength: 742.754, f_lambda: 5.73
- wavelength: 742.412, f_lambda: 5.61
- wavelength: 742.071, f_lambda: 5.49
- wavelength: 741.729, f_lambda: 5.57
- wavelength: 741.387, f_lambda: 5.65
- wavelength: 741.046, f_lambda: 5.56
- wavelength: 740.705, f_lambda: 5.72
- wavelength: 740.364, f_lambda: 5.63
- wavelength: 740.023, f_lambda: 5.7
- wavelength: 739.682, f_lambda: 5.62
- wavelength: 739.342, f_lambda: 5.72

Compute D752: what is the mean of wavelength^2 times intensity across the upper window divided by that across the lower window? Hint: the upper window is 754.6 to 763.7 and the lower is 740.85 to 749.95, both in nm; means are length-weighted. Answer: 1.1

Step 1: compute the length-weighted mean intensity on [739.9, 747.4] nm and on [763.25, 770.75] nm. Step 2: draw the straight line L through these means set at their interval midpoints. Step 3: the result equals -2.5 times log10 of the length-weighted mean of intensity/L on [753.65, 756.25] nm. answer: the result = -0.203 mag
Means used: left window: 5.75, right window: 4.66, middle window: 6.3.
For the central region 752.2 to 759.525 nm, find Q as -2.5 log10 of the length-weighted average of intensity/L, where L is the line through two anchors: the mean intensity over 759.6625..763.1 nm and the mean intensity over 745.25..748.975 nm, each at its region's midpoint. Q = -0.07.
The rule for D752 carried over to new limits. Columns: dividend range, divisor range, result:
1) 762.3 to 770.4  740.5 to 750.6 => 0.87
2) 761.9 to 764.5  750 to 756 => 0.92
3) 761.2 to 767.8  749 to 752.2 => 0.88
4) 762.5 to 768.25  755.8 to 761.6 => 0.83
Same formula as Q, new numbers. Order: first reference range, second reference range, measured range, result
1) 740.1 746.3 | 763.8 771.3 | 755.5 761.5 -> -0.20 mag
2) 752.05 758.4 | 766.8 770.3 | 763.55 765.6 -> -0.08 mag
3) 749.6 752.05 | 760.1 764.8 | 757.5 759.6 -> -0.08 mag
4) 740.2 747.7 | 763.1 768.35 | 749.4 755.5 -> -0.14 mag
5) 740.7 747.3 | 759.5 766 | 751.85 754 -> -0.08 mag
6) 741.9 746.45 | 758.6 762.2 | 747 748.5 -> -0.02 mag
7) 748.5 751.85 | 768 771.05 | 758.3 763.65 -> -0.13 mag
